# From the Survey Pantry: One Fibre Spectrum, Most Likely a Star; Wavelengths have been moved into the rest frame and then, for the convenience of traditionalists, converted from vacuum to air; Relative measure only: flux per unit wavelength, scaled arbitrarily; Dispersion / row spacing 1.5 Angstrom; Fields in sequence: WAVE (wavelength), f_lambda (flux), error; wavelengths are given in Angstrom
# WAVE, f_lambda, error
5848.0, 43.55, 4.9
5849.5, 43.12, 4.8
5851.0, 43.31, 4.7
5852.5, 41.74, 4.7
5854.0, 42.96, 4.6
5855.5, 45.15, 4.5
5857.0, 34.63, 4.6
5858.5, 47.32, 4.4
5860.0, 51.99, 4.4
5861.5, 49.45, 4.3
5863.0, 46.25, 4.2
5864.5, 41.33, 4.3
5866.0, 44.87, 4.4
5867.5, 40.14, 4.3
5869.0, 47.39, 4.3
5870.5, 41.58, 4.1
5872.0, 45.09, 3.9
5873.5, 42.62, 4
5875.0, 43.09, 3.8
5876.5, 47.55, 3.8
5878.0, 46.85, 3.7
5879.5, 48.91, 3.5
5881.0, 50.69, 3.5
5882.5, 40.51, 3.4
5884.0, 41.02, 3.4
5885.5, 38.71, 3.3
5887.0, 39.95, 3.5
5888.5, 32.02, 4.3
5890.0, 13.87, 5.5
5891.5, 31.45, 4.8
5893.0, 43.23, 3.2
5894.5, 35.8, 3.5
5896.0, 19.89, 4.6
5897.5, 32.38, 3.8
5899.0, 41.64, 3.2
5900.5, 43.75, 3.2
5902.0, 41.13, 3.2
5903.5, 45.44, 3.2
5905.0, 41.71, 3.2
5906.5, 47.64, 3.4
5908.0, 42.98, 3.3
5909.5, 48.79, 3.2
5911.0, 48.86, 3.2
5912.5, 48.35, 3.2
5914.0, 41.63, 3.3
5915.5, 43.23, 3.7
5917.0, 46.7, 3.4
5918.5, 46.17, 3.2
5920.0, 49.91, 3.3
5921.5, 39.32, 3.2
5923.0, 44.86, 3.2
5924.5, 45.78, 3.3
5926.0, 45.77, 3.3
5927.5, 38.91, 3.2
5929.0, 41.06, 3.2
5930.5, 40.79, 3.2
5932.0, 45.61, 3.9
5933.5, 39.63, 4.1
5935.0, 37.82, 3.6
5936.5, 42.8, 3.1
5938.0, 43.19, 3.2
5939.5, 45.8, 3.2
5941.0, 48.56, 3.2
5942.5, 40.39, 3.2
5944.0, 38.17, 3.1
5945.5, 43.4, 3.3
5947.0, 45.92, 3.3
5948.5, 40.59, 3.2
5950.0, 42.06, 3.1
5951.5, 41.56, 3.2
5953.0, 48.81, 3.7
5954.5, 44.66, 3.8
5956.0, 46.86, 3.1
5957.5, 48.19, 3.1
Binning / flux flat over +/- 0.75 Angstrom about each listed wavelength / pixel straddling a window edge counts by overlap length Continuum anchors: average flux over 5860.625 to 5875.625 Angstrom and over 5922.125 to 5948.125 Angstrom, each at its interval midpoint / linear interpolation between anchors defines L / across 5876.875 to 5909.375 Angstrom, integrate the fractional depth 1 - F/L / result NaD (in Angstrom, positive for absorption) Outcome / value 3.27 Angstrom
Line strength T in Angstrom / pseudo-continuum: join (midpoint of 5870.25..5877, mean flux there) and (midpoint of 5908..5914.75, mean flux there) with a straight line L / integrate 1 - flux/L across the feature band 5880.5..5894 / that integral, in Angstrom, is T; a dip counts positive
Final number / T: 2.5 Angstrom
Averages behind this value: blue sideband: 44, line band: 36.6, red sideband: 46.5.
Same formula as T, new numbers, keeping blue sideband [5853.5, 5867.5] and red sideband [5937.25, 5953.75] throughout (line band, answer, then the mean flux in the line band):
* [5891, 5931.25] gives 1.62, 42.2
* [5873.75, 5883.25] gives -0.35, 46.1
